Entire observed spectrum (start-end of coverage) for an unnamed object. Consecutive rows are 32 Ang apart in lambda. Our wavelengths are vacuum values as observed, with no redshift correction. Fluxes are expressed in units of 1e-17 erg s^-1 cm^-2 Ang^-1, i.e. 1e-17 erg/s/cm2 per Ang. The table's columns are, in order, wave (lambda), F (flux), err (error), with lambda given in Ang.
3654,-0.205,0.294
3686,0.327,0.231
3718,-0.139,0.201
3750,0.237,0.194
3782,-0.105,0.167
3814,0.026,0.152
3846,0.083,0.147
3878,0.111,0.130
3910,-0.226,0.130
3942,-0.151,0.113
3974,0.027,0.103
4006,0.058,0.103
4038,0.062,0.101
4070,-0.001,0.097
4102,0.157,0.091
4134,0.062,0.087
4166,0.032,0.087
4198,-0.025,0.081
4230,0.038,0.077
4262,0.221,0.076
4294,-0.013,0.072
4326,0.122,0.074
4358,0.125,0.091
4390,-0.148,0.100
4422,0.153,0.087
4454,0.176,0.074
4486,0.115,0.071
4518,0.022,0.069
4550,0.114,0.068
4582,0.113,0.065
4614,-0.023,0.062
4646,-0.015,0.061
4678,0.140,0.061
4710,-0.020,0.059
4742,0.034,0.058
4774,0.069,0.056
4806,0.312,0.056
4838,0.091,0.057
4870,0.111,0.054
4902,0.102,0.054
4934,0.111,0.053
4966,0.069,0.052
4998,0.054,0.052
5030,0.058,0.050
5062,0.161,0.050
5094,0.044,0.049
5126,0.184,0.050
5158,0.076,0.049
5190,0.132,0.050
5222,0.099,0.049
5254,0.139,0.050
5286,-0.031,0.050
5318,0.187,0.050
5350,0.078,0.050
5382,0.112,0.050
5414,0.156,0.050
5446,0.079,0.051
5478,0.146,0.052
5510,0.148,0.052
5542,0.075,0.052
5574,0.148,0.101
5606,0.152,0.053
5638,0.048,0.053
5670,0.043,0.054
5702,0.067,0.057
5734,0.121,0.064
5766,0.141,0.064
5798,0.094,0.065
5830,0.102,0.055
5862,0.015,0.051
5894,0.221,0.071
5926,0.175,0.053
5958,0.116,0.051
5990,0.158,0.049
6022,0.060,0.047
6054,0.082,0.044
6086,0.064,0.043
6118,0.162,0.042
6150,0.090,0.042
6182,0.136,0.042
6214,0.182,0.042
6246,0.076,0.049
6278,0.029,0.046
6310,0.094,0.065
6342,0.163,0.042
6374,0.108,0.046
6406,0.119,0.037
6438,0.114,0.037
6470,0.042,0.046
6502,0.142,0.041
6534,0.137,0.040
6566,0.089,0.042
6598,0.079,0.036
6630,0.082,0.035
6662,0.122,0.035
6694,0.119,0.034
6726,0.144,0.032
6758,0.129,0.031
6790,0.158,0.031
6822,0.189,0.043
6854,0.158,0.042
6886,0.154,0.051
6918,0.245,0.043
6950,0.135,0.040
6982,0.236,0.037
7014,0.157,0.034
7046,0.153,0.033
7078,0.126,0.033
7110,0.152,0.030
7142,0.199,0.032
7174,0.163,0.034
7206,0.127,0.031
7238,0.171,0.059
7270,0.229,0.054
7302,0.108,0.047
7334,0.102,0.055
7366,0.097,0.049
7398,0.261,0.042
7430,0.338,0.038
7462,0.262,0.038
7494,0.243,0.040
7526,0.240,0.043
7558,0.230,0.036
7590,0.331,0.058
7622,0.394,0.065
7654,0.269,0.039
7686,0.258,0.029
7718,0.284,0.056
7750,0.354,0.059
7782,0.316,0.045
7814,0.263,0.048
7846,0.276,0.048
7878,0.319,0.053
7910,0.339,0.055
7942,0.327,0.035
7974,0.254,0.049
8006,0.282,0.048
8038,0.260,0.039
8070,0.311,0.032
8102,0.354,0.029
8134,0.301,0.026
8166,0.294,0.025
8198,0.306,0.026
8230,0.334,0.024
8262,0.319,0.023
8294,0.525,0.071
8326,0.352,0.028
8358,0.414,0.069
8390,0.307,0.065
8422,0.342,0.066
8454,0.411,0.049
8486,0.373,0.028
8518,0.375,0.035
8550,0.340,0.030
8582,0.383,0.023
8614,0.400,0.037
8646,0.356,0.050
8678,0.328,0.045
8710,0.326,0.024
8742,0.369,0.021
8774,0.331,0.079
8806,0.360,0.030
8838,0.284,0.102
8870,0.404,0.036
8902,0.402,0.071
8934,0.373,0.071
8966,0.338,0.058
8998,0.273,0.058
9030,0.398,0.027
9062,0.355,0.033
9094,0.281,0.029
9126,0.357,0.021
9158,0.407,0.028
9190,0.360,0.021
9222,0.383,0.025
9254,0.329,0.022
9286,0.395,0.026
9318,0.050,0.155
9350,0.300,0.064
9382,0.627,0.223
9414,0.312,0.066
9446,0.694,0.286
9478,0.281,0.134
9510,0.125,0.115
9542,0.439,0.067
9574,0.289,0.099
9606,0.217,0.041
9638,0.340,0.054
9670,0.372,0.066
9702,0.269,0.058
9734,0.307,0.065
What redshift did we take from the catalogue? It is 0.854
